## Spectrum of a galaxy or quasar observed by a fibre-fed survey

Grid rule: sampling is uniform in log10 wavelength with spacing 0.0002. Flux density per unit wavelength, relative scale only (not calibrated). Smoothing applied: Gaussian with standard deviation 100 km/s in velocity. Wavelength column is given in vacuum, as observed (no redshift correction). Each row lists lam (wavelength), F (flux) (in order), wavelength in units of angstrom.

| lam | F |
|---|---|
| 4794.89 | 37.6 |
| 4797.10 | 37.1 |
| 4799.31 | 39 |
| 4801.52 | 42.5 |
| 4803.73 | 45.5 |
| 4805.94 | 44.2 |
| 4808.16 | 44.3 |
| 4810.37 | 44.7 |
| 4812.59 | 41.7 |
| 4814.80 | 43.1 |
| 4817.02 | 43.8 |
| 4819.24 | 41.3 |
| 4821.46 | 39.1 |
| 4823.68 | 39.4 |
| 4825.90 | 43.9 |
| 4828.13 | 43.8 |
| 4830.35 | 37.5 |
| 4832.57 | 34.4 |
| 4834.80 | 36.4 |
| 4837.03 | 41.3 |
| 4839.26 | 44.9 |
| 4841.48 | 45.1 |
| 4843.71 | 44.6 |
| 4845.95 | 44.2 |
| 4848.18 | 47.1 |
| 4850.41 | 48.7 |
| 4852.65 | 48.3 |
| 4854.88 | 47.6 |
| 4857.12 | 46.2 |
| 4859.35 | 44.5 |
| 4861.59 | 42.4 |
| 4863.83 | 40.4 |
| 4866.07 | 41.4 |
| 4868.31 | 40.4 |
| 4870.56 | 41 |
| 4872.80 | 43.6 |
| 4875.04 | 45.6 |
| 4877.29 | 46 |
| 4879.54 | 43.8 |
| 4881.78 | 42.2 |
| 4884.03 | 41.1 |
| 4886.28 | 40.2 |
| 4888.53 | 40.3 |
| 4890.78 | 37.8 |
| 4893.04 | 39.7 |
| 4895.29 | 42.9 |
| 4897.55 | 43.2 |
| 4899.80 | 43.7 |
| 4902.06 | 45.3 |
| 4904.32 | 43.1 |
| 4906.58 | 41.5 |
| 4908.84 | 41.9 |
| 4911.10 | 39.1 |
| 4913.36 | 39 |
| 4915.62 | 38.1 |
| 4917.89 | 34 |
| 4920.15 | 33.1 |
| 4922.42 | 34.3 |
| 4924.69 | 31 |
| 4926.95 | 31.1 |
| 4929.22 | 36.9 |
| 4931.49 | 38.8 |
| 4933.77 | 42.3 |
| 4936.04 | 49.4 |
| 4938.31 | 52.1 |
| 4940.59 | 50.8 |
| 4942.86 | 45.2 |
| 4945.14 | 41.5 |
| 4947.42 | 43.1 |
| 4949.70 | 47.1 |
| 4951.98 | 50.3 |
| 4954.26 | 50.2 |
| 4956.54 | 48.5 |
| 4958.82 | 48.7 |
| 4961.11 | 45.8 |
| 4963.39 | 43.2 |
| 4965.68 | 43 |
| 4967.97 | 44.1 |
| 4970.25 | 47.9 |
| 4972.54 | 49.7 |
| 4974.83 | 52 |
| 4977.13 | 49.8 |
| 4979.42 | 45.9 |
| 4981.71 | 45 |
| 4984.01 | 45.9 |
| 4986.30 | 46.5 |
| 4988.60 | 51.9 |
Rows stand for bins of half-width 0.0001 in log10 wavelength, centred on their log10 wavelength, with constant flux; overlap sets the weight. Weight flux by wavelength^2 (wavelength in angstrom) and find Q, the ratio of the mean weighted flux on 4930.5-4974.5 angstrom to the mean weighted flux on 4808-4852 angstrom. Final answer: 1.15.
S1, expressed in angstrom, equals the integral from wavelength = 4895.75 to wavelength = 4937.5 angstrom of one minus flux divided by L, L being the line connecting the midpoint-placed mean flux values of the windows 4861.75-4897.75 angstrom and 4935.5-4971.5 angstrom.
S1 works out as 4.66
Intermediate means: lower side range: 41.8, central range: 39.4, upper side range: 46.9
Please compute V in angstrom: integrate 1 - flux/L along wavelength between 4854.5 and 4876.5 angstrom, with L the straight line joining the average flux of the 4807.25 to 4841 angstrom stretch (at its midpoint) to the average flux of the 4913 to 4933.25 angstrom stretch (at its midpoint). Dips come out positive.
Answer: -2.5 angstrom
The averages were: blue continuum 41.4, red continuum 35.2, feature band 43.2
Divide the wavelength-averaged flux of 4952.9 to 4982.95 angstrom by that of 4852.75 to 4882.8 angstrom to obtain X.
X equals 1.1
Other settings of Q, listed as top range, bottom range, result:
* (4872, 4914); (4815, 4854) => 1.01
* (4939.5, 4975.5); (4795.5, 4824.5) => 1.19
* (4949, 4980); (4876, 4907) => 1.16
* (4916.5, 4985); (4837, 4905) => 1.05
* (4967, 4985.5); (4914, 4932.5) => 1.40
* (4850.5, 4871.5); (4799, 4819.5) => 1.04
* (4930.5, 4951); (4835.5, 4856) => 1.04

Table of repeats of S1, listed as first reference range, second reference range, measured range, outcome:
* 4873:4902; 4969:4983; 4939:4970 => 0.3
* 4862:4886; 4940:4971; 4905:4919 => 1.6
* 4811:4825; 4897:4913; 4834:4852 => -1.1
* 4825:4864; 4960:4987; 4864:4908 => 2.2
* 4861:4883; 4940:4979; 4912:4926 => 3.1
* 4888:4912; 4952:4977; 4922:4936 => 2.4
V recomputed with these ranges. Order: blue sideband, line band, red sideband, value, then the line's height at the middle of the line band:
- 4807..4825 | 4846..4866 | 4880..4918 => -1.8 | 41.6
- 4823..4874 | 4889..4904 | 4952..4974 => 0.9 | 44.7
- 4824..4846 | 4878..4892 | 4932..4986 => 0.8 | 43.6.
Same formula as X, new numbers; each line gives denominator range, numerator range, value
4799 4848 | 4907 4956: 0.98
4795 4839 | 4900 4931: 0.92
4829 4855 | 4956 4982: 1.09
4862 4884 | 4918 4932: 0.80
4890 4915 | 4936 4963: 1.14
